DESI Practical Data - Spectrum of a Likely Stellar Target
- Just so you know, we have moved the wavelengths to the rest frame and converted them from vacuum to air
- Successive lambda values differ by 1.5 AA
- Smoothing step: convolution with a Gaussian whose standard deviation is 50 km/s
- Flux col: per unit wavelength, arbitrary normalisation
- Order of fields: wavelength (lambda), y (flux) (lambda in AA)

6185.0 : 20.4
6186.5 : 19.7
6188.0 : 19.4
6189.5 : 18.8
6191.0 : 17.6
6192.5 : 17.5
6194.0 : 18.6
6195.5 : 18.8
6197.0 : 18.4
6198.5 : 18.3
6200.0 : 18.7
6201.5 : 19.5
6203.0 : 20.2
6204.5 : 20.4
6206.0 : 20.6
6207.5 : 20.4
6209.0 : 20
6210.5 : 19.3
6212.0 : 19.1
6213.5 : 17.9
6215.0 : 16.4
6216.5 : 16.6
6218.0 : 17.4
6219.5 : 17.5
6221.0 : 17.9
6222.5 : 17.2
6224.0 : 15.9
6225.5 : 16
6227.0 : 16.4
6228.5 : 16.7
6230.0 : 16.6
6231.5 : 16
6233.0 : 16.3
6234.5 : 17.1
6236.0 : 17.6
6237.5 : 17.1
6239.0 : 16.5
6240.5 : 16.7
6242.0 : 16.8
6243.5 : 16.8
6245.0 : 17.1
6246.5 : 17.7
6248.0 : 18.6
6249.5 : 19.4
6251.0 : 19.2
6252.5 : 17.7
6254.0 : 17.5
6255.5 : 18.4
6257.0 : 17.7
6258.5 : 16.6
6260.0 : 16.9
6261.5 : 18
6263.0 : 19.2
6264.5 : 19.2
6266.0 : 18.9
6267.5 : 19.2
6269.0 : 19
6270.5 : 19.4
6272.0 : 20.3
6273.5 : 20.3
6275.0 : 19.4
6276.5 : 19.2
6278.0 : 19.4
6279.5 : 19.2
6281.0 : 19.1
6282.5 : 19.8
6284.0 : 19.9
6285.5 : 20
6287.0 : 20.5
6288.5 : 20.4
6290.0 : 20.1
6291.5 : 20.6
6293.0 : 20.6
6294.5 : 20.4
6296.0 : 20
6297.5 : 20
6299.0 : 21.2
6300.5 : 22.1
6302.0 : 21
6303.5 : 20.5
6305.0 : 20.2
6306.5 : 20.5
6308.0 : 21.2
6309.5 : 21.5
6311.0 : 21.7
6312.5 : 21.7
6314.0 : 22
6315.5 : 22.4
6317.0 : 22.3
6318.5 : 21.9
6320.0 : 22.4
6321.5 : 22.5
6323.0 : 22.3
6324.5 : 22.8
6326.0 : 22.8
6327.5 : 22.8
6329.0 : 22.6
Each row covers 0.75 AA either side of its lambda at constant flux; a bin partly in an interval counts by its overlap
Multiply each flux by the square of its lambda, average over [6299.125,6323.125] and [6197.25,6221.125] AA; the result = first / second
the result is 1.19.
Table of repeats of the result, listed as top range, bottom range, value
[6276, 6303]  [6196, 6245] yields 1.16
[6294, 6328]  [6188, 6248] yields 1.25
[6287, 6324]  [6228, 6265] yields 1.24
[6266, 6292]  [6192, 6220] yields 1.08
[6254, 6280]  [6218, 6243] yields 1.13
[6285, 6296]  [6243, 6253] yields 1.14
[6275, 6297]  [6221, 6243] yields 1.22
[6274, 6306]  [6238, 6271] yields 1.13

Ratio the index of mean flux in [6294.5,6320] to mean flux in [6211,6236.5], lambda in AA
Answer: 1.25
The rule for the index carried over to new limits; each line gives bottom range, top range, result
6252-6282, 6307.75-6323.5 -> 1.17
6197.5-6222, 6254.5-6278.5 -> 1.00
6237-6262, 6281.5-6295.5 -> 1.15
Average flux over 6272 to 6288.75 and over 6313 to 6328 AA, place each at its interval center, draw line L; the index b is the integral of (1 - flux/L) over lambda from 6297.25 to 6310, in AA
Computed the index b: 0.2 AA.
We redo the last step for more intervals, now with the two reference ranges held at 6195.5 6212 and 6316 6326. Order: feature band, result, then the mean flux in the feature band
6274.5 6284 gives 0.9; 19.4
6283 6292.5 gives 0.6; 20.2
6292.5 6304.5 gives 0.6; 20.7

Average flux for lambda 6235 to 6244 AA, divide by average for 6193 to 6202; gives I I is 0.91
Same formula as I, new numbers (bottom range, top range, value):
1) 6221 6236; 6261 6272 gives 1.15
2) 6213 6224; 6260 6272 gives 1.10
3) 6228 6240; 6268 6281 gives 1.16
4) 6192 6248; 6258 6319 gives 1.13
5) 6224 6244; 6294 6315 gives 1.26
